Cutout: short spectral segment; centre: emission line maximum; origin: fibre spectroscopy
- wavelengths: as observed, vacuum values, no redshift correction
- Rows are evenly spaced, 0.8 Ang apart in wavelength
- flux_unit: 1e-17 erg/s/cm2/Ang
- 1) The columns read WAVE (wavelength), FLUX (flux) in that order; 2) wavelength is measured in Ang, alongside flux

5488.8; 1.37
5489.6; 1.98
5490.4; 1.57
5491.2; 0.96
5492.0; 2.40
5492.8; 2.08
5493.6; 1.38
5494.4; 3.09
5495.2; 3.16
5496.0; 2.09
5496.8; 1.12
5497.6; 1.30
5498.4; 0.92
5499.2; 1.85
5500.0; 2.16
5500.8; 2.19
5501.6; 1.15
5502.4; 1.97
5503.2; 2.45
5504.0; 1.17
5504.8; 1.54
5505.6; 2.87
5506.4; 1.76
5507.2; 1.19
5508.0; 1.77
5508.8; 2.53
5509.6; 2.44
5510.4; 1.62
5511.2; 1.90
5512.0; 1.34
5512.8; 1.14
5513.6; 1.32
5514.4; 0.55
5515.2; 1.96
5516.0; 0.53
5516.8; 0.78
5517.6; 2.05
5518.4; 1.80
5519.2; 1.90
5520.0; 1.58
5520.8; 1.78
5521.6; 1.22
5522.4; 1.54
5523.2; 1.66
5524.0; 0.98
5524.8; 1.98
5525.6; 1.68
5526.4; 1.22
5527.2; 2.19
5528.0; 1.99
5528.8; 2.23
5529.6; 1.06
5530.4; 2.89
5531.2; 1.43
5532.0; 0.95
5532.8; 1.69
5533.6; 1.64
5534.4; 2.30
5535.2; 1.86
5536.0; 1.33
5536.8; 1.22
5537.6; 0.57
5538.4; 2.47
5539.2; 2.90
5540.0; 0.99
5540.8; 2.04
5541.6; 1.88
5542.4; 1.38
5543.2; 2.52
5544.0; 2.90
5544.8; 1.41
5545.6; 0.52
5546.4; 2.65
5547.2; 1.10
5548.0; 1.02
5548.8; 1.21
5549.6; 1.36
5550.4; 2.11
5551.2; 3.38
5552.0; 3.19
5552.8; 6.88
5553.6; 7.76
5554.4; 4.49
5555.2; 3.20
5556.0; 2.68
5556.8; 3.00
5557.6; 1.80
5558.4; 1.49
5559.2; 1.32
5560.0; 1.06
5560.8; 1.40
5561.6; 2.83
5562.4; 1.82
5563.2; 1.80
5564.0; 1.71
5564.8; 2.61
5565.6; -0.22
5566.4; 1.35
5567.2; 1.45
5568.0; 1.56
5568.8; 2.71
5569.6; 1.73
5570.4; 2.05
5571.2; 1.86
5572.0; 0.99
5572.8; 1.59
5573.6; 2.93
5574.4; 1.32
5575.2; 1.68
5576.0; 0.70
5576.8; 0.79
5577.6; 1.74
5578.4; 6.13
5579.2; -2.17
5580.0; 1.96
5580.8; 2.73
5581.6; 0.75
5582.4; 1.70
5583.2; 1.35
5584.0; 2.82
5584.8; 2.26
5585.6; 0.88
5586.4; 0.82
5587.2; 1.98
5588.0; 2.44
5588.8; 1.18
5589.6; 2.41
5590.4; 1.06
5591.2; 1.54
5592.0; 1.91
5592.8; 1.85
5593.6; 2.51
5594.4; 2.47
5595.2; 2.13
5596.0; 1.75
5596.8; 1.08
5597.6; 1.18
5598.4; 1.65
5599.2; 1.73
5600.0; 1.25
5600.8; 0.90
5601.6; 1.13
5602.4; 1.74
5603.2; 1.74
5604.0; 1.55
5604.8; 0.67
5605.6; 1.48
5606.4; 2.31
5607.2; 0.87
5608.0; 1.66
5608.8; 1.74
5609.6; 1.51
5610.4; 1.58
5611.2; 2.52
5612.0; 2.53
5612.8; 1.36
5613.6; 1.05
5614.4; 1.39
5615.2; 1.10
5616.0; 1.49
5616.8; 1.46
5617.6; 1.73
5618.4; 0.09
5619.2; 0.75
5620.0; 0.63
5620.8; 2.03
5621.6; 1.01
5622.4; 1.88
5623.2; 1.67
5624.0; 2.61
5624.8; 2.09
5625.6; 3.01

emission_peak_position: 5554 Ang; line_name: H-beta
